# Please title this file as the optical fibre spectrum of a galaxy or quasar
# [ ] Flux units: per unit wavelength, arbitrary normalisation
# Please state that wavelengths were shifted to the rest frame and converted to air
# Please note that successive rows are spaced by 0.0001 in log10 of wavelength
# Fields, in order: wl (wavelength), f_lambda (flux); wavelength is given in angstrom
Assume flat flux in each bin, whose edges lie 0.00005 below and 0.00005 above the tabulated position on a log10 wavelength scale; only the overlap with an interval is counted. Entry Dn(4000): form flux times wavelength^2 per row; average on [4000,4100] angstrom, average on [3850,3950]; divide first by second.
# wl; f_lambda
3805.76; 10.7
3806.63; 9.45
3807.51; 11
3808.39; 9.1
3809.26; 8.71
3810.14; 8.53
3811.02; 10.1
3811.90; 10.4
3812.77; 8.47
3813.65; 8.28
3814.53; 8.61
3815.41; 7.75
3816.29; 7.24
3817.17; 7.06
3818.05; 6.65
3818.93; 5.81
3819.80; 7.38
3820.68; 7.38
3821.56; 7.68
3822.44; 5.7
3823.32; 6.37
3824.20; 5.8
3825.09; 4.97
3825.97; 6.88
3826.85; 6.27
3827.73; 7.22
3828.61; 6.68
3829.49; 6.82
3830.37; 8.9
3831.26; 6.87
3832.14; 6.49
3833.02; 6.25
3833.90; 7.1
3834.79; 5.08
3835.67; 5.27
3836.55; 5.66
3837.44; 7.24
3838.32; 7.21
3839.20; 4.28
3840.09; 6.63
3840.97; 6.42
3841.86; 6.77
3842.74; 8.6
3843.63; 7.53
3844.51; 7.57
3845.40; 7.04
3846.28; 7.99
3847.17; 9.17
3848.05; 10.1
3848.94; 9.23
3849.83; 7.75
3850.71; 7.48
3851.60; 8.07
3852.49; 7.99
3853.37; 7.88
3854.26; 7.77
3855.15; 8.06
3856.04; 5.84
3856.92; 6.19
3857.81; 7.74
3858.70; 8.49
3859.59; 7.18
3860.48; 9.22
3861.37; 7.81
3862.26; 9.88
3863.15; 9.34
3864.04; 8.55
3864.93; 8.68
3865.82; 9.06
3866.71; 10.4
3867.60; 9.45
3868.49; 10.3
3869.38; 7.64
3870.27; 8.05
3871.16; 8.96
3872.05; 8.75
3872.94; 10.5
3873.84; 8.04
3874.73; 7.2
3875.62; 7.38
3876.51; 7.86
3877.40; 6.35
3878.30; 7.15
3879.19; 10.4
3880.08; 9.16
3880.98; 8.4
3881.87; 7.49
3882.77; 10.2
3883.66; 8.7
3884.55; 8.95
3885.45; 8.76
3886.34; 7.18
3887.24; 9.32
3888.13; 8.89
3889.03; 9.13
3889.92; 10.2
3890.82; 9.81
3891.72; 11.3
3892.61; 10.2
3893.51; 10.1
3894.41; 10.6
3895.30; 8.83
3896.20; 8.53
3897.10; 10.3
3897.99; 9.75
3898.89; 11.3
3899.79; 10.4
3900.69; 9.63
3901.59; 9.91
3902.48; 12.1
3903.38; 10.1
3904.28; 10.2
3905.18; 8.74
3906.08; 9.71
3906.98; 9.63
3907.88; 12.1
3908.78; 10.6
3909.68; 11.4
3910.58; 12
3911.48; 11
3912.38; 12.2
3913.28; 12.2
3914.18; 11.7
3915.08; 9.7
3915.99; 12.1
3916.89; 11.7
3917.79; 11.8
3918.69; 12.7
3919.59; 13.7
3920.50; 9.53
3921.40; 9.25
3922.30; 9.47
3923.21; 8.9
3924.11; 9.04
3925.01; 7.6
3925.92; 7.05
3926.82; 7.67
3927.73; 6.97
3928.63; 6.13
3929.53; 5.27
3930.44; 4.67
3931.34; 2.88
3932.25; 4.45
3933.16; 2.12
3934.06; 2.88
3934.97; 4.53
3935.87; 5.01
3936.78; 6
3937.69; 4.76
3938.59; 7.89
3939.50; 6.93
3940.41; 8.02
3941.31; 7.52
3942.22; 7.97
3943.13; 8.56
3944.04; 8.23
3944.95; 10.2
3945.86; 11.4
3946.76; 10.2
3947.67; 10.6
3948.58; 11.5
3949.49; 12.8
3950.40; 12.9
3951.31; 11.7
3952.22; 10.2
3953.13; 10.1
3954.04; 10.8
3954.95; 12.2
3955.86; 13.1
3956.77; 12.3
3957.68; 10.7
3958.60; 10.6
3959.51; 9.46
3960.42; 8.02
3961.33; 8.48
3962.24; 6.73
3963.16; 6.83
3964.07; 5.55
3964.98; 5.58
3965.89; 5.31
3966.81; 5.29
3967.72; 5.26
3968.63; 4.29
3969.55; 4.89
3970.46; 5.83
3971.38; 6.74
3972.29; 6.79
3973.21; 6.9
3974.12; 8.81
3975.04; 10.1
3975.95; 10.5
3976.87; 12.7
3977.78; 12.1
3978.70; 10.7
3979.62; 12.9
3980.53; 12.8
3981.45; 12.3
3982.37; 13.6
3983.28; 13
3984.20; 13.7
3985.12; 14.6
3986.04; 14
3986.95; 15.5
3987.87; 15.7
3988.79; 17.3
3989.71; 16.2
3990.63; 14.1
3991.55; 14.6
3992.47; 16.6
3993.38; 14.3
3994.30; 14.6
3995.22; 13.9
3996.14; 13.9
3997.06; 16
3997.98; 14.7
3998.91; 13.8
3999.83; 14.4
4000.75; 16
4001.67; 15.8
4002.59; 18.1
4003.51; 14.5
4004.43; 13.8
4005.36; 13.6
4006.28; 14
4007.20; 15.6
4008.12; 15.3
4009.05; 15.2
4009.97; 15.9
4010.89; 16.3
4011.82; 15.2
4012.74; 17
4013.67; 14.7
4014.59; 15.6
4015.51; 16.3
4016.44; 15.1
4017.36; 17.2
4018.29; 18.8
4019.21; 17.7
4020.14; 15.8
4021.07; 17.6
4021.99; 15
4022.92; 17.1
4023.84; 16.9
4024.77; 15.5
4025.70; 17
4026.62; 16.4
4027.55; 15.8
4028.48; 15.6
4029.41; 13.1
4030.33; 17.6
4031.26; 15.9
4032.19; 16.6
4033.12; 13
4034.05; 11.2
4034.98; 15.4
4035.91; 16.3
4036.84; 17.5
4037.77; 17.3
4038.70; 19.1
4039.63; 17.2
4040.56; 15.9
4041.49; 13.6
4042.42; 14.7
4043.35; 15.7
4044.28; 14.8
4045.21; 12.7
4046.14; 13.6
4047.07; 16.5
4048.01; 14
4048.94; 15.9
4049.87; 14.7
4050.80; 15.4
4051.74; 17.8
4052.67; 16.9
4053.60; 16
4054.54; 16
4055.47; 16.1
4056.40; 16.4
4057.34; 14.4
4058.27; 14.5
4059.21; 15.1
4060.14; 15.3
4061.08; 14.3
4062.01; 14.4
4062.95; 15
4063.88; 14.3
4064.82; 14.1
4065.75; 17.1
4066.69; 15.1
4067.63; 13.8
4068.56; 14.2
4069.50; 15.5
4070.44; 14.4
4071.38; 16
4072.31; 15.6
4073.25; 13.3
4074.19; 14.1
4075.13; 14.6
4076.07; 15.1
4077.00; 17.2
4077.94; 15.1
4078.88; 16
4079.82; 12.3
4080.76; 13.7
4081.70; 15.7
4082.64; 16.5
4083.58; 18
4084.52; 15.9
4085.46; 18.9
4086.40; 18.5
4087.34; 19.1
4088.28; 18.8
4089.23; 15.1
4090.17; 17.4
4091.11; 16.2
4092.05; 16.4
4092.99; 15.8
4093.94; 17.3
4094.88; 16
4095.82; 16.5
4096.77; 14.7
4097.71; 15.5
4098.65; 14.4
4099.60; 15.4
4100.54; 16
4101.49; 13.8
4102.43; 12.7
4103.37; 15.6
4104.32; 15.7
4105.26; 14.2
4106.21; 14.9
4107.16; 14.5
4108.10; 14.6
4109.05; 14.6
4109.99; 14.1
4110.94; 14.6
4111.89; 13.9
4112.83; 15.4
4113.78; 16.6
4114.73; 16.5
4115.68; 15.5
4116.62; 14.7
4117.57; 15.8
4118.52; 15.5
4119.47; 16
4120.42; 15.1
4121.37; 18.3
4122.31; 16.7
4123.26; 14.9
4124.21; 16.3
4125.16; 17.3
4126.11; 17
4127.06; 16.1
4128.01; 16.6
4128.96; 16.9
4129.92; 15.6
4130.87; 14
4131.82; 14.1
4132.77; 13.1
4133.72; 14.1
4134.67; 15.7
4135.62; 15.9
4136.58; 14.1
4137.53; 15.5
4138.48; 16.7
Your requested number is 1.91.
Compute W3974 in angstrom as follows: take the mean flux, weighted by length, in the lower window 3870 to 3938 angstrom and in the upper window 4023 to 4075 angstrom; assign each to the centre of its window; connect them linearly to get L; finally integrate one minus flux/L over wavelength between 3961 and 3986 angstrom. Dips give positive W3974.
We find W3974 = 6.3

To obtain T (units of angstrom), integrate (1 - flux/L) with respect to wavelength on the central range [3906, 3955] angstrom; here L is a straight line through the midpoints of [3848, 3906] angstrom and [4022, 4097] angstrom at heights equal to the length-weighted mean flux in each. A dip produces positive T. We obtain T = 8.2 angstrom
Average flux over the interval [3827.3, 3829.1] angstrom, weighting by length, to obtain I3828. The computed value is 6.96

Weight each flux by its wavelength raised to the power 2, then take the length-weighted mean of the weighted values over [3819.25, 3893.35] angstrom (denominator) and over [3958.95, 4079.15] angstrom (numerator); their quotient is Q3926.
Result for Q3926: 1.93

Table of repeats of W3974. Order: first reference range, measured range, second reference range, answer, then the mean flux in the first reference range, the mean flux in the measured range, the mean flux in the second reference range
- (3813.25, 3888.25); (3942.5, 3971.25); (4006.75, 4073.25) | 7.32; 7.72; 8.98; 15.6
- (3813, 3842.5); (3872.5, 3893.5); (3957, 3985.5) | -3.32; 6.71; 8.83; 9.08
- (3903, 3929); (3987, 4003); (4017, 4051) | -1.57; 10.2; 15.3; 15.8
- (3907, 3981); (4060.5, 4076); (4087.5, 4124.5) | -0.83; 8.87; 14.7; 15.6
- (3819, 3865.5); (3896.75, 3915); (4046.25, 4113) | -2.37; 7.31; 10.7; 15.4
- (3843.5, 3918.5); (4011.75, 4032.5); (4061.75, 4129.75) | -4.37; 9.26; 16.3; 15.6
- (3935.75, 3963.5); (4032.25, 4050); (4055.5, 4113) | -2.34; 9.47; 15.3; 15.4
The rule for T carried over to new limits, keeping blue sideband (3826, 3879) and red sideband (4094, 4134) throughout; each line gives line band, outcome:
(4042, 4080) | -3.6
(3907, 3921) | -3.0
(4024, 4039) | -3.3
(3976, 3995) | -3.9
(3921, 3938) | 6.7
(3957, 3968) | 3.5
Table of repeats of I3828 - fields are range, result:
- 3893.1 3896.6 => 9.52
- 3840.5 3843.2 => 7.25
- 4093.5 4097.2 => 16.1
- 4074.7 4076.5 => 14.8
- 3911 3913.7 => 11.8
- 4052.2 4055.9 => 16.3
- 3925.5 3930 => 6.61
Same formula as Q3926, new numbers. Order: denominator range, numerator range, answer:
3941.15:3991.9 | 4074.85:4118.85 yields 1.61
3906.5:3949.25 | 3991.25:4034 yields 1.87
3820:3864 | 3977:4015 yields 2.18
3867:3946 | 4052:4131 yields 1.93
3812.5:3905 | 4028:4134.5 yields 2.12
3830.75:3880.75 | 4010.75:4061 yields 2.20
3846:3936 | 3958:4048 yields 1.62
